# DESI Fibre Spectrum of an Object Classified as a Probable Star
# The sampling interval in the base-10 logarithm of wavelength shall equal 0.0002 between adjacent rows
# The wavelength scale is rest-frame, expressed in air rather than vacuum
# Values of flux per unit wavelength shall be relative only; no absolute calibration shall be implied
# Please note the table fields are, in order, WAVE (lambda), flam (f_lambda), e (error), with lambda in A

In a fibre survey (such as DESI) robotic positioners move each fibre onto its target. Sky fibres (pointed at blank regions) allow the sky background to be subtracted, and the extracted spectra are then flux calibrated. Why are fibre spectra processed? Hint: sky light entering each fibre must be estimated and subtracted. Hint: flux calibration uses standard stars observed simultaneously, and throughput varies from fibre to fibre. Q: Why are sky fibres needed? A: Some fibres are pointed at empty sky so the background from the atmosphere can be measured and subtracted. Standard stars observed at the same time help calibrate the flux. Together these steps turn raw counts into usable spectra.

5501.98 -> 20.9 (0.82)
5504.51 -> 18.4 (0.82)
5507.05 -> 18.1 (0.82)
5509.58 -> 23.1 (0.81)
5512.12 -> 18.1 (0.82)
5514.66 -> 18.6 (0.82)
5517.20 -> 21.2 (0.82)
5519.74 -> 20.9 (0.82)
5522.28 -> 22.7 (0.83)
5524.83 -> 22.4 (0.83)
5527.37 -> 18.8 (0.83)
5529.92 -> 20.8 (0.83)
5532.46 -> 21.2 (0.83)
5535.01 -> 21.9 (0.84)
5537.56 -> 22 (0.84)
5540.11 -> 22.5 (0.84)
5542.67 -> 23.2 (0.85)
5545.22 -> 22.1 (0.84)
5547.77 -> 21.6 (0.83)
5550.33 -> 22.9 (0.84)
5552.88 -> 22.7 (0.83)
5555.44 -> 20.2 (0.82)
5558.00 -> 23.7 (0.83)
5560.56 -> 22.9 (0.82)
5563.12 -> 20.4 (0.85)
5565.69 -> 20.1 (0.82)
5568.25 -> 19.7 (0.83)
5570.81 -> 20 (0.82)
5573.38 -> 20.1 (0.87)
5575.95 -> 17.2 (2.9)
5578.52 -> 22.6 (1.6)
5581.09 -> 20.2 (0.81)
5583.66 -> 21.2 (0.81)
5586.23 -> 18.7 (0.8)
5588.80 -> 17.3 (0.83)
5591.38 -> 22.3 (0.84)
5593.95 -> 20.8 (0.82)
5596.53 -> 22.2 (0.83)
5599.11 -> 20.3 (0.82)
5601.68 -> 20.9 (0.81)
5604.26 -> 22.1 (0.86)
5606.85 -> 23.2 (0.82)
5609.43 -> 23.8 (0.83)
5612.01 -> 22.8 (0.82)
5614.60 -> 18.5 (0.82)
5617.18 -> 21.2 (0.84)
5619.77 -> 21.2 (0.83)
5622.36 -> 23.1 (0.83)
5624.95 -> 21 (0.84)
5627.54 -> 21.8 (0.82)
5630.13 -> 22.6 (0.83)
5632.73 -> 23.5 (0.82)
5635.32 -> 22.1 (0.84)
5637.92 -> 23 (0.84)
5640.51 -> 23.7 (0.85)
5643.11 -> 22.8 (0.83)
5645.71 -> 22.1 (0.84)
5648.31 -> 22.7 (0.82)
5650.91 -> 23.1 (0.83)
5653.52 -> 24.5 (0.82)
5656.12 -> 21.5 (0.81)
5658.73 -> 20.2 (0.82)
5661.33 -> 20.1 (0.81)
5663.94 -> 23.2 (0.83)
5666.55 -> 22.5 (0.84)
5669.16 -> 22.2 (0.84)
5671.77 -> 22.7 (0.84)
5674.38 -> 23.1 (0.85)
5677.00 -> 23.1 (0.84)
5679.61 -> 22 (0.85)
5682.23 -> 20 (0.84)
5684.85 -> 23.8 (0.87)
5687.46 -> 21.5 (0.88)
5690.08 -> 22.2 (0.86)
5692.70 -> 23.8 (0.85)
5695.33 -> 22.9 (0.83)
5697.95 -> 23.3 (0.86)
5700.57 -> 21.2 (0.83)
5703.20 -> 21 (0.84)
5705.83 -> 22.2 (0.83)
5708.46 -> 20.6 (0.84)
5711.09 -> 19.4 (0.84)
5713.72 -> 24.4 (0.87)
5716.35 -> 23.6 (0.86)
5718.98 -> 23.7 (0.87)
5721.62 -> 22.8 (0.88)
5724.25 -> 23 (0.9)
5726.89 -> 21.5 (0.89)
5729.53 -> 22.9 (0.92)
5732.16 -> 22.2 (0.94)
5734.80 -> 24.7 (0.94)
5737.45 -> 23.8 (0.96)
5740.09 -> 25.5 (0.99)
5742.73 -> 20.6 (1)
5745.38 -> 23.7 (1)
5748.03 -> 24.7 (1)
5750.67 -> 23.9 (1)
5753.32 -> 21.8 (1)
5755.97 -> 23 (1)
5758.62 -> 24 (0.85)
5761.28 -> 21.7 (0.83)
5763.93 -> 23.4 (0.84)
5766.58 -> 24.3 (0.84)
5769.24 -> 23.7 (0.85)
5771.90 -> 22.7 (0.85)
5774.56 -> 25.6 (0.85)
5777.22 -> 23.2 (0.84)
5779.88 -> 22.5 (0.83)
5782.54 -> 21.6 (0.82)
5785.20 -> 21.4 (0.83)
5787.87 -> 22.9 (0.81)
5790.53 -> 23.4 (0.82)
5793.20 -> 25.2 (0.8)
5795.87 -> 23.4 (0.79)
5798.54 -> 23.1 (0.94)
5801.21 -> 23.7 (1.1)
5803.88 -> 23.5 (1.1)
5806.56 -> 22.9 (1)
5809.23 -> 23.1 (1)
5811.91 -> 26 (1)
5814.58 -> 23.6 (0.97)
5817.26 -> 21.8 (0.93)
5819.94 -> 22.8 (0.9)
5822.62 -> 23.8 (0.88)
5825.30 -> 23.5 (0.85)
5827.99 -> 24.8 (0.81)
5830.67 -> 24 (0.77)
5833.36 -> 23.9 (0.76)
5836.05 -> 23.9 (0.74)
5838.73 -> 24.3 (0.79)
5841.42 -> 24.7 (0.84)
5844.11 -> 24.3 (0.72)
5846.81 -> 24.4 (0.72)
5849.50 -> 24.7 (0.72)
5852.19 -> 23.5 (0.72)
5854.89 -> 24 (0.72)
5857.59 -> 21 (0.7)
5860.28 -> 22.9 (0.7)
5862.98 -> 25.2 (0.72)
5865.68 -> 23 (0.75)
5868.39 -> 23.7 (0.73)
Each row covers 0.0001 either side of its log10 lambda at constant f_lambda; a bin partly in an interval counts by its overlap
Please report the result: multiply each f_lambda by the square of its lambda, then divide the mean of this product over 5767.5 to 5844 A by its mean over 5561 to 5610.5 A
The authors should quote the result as 1.23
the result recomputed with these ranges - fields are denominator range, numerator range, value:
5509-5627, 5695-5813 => 1.16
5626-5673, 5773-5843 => 1.11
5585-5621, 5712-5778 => 1.16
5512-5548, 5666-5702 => 1.11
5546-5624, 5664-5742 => 1.12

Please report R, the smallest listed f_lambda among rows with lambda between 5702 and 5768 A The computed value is 19.4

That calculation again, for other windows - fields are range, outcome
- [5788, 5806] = 23.1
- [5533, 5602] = 17.2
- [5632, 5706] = 20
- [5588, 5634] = 17.3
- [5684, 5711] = 20.6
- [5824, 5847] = 23.5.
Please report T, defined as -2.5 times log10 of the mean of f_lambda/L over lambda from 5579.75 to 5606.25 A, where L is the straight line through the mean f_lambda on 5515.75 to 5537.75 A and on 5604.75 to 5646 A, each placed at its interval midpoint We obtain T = 0.065 mag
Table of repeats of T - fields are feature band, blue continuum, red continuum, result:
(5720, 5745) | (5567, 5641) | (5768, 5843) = -0.02 mag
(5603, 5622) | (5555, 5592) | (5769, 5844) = -0.05 mag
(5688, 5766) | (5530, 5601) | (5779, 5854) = 0.00 mag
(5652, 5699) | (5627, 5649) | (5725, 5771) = 0.03 mag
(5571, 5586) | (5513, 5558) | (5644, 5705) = 0.09 mag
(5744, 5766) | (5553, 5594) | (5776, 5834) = -0.03 mag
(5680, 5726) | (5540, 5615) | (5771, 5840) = 0.01 mag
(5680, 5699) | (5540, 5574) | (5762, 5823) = 0.01 mag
